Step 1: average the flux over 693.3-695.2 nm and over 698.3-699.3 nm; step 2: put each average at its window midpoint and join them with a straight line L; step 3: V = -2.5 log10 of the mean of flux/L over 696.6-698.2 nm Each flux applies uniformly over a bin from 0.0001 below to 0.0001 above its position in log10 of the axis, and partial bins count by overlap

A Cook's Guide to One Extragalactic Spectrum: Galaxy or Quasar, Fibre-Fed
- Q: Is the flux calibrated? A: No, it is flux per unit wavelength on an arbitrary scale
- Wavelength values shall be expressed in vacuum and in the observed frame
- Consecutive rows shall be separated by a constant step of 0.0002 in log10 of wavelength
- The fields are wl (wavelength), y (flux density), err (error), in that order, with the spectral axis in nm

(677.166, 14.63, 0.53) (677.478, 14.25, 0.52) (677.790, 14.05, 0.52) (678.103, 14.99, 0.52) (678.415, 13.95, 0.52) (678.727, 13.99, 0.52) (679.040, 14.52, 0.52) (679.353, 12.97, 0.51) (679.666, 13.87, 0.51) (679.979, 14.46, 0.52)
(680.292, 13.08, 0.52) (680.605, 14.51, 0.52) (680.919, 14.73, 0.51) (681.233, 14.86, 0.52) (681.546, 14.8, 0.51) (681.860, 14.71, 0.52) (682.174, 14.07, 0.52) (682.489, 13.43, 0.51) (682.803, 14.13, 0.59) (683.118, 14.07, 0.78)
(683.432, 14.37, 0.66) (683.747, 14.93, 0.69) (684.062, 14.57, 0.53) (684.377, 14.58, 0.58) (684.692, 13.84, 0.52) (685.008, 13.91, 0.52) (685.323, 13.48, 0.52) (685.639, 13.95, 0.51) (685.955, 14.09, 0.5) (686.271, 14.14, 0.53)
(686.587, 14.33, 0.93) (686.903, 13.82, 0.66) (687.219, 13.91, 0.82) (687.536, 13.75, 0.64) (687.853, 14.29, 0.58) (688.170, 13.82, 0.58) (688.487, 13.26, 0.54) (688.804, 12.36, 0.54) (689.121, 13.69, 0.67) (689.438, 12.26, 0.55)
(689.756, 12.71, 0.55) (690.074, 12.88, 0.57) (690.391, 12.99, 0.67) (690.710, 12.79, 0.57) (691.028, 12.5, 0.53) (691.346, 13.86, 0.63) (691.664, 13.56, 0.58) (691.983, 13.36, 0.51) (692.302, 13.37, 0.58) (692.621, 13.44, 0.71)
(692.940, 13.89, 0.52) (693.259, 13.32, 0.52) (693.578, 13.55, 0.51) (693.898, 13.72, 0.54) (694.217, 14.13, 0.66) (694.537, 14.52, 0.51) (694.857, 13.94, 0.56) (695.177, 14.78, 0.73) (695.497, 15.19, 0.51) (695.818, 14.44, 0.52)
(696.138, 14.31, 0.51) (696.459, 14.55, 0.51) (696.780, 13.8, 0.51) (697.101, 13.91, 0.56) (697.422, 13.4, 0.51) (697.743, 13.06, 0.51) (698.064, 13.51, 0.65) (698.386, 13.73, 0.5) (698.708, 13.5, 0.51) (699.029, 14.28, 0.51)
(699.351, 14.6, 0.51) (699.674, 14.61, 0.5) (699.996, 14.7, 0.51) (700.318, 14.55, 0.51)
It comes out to 0.03 mag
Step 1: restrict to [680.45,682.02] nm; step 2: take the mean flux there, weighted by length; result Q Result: 14.7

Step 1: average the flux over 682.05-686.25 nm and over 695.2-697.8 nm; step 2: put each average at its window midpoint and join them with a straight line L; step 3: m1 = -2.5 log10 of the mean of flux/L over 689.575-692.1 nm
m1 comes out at 0.09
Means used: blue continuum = 14.1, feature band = 13.1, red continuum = 14.2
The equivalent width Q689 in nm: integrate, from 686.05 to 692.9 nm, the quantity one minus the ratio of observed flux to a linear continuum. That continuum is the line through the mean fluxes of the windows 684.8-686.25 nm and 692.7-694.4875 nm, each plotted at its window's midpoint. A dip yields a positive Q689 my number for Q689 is 0.21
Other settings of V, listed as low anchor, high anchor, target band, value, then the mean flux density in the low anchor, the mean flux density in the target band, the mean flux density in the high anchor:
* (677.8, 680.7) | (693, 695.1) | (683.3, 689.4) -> 0.00 mag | 14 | 13.9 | 13.9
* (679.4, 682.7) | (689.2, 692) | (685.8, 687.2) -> -0.04 mag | 14.2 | 14.1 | 13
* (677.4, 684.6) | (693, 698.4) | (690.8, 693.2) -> 0.05 mag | 14.3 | 13.4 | 14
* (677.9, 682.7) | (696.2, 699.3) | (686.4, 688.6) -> 0.01 mag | 14.2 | 13.9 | 13.8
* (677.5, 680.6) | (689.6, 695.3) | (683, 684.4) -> -0.05 mag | 14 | 14.5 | 13.5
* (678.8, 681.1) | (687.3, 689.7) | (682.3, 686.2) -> -0.03 mag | 14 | 14.1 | 13.3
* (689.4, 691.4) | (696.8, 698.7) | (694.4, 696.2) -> -0.10 mag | 12.8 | 14.5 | 13.5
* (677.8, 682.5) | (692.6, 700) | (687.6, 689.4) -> 0.06 mag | 14.2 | 13.4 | 14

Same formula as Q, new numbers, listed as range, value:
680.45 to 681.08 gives 14.6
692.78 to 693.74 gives 13.6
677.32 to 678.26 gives 14.4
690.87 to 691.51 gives 13.2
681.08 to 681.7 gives 14.8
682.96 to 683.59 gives 14.2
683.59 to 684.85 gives 14.5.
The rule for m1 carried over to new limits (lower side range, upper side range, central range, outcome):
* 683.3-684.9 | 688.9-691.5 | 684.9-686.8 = 0.00 mag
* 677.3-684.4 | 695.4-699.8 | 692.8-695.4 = 0.01 mag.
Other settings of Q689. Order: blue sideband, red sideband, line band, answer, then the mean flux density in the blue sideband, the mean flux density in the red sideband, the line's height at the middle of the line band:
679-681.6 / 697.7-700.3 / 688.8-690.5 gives 0.15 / 14.2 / 14.1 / 14.1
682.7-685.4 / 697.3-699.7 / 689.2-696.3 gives 0.18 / 14.2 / 13.8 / 14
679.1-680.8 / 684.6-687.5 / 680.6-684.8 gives -0.16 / 13.8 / 13.9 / 13.9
